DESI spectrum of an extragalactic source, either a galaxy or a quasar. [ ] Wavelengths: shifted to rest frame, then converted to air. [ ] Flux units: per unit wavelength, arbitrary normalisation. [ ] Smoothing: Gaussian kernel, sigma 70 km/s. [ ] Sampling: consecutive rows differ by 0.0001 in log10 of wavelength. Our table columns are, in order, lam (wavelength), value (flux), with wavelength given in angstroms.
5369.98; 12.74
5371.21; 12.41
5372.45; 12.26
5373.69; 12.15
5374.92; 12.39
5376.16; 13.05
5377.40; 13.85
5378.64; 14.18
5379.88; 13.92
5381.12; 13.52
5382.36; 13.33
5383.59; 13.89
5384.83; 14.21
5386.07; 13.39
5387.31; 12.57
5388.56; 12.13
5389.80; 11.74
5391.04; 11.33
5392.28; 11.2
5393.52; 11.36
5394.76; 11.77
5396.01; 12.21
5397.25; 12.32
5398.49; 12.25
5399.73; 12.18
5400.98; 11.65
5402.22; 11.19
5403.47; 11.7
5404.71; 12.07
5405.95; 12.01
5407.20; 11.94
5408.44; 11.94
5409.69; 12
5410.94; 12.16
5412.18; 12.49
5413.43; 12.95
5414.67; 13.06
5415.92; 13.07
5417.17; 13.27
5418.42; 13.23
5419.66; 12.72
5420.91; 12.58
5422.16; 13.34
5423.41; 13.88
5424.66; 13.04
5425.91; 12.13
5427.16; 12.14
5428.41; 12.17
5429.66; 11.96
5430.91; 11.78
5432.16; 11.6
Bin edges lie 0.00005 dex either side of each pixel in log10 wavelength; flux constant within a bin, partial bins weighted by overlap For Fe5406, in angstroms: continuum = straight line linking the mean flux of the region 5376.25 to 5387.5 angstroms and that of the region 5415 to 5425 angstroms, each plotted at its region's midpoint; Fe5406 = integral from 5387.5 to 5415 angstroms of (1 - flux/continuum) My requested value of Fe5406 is 2.90 angstroms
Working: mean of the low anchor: 13.7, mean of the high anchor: 13.1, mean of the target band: 12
